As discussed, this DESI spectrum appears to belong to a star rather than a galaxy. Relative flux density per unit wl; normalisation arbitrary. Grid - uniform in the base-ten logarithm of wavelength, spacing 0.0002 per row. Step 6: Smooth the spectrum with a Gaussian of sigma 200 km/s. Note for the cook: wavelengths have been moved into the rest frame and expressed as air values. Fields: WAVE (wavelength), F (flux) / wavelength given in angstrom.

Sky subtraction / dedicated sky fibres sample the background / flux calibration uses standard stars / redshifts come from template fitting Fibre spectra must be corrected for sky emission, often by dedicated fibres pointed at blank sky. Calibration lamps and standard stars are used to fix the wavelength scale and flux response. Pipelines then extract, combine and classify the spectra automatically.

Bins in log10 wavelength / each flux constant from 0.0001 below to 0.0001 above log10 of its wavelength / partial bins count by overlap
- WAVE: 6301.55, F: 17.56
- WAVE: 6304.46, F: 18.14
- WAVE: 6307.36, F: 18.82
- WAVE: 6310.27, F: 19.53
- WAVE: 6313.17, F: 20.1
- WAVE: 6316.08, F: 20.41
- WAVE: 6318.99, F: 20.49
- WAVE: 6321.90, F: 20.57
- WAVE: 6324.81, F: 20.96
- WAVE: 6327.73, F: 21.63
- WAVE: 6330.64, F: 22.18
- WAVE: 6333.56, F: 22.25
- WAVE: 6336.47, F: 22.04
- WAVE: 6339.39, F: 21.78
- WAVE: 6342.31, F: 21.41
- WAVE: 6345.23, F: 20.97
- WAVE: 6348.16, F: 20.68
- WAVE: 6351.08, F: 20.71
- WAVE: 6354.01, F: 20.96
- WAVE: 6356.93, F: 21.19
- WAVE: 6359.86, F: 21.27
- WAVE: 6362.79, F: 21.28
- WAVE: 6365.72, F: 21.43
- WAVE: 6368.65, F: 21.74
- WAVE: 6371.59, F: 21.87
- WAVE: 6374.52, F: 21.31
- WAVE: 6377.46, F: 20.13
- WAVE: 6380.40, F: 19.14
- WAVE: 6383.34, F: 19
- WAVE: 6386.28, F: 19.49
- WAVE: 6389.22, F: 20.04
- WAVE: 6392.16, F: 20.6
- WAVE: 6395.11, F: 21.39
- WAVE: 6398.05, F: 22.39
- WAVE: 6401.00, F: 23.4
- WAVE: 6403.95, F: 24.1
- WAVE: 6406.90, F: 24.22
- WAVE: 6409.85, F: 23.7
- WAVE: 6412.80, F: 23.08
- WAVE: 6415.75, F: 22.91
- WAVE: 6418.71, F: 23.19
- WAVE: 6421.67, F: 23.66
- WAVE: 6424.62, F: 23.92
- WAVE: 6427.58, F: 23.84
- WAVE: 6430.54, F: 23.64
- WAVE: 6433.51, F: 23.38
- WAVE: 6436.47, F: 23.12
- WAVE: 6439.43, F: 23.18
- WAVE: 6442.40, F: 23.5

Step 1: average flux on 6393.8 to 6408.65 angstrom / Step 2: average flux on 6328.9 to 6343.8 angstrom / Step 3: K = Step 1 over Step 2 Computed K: 1.05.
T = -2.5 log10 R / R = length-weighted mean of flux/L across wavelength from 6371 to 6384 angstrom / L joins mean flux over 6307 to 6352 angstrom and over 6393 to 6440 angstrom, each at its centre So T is 0.10 mag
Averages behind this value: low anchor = 21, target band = 20.3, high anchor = 23.3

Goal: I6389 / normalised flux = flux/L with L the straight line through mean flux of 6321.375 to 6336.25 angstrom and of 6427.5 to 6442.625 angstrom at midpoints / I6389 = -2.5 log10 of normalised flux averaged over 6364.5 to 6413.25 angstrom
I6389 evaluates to 0.053 mag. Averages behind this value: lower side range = 21.6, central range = 21.6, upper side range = 23.4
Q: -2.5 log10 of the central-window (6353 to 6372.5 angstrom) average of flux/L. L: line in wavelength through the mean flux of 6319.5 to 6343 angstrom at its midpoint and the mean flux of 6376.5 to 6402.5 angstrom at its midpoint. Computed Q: -0.02 mag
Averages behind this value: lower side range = 21.6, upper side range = 20.6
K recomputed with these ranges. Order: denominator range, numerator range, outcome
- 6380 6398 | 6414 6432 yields 1.17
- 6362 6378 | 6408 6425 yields 1.10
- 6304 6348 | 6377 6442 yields 1.08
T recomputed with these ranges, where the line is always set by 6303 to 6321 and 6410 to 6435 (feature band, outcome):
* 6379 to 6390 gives 0.14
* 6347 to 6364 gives 0.01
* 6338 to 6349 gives -0.03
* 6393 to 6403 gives 0.01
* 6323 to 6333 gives -0.07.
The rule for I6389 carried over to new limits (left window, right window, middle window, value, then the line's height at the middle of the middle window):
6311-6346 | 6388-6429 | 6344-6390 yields 0.07 mag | 22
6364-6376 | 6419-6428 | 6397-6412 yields -0.03 mag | 23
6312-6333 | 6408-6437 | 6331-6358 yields 0.01 mag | 21.5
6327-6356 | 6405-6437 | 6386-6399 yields 0.10 mag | 22.8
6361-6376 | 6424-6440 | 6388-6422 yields 0.00 mag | 22.7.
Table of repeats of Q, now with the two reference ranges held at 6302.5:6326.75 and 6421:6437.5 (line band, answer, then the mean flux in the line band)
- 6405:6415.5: -0.03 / 23.6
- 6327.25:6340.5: -0.08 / 22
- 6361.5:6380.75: 0.03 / 21.1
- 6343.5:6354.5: 0.01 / 20.8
